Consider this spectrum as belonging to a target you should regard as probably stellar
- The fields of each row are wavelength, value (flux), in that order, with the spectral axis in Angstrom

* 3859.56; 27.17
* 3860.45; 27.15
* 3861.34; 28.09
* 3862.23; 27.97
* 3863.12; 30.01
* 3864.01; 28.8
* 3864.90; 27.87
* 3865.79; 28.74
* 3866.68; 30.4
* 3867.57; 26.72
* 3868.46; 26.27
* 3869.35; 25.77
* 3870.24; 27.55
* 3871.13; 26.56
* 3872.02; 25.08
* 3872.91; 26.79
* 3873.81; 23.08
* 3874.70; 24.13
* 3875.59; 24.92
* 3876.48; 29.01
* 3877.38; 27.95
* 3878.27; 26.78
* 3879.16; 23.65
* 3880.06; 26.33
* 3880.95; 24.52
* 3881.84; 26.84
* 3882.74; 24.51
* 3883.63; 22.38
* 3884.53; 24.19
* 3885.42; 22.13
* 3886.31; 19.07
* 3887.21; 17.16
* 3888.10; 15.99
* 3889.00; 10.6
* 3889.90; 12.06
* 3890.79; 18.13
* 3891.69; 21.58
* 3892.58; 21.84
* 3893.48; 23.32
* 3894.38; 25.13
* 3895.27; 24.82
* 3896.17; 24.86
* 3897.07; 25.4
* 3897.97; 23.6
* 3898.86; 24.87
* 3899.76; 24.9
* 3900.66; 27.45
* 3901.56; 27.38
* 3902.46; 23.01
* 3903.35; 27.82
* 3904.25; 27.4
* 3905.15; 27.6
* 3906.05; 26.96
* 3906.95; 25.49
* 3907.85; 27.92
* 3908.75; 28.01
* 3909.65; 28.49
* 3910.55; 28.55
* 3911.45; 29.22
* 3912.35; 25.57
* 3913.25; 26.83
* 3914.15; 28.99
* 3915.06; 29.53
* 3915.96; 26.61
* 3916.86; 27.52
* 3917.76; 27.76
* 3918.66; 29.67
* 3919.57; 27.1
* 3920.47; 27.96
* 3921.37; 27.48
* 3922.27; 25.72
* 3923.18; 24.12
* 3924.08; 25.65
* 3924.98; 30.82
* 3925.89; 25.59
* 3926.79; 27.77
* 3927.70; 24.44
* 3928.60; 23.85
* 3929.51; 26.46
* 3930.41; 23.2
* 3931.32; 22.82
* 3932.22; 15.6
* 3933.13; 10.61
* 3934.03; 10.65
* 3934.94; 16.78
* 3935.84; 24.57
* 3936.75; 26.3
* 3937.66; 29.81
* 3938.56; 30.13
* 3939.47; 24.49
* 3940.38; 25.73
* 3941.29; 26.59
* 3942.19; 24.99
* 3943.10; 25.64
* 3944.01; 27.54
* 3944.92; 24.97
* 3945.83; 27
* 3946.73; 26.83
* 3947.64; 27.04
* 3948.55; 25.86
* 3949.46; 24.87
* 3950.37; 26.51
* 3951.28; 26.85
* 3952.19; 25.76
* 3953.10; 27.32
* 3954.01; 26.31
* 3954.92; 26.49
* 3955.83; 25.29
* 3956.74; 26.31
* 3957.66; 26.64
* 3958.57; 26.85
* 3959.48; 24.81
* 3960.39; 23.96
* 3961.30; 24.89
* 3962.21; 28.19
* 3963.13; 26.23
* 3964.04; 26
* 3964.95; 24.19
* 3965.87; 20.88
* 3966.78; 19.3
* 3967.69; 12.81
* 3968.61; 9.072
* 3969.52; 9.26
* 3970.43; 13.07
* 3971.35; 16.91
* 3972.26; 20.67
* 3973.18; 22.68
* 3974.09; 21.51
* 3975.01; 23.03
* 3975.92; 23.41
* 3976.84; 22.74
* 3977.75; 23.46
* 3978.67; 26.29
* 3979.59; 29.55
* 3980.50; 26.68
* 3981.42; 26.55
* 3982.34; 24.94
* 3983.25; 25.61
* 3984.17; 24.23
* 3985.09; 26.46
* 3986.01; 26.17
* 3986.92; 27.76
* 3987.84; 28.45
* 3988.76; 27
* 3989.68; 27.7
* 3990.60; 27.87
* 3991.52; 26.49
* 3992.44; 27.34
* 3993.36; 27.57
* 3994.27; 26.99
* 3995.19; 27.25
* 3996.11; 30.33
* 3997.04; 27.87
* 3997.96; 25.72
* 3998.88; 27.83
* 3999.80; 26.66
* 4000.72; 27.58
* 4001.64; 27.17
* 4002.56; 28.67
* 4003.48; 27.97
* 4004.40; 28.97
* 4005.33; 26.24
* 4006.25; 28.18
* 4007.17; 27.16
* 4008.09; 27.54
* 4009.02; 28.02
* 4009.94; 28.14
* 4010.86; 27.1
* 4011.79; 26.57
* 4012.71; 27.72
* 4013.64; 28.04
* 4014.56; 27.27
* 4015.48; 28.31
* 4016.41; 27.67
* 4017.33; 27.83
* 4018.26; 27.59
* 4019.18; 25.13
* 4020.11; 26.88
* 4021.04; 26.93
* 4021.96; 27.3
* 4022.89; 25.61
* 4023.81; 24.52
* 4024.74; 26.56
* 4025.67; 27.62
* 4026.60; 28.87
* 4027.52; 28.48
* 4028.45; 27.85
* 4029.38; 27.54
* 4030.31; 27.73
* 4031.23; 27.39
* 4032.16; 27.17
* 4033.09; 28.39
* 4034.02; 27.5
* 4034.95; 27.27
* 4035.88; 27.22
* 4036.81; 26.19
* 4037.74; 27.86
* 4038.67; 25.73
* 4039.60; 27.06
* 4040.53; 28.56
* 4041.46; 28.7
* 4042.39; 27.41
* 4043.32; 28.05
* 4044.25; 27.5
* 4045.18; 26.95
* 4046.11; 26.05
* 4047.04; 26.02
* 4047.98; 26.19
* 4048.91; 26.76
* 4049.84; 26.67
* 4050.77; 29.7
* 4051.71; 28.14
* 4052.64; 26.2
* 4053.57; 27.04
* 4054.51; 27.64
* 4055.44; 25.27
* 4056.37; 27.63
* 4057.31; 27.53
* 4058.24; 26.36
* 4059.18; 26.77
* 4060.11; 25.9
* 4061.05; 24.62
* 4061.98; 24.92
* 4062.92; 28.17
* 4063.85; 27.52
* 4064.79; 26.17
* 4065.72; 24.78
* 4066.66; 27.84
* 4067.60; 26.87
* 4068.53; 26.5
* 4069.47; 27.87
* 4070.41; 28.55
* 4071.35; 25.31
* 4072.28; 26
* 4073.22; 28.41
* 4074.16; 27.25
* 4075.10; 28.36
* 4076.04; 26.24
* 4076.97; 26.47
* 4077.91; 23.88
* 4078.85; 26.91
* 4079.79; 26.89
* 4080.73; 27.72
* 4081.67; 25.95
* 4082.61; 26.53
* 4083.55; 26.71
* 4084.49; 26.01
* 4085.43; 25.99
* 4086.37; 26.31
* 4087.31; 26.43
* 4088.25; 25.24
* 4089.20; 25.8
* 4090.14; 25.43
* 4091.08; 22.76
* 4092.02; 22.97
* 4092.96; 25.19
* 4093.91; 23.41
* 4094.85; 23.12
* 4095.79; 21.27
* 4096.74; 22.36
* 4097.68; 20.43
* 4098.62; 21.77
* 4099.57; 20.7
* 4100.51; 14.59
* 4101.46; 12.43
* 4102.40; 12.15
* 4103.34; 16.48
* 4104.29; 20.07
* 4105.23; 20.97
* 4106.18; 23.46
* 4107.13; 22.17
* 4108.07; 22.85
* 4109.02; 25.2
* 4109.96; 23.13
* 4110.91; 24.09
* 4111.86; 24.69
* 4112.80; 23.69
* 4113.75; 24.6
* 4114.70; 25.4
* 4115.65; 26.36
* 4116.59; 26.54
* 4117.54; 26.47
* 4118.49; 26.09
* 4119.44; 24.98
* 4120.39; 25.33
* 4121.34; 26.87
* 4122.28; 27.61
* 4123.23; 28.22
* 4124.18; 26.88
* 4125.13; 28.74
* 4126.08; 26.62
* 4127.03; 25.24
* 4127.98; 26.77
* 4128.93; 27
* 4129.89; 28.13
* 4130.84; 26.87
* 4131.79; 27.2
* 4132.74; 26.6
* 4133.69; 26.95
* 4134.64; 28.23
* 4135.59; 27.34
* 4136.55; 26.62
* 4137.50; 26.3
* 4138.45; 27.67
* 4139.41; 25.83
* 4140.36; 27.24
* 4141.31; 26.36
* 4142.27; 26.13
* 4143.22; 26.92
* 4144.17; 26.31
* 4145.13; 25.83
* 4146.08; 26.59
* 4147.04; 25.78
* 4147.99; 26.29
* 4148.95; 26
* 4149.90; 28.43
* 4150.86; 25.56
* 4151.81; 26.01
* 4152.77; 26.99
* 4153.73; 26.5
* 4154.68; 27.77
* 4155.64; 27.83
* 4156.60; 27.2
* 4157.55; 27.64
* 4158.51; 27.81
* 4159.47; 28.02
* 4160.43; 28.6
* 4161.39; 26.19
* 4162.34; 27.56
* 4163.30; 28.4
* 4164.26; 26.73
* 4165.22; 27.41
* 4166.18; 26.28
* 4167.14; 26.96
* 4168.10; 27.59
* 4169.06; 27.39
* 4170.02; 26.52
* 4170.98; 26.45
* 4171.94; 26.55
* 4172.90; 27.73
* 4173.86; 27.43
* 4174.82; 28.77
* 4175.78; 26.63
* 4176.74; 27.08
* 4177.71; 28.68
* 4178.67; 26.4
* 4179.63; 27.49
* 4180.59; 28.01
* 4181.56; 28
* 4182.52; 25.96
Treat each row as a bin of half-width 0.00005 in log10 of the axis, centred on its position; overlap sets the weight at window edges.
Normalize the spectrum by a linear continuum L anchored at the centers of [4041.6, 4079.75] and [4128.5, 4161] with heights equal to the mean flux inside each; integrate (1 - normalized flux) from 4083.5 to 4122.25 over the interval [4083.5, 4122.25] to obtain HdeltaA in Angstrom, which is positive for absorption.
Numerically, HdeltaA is 5.3 Angstrom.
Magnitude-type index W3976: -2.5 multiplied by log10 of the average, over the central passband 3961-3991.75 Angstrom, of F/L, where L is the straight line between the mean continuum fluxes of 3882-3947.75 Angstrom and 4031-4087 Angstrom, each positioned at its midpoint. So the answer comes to 0.11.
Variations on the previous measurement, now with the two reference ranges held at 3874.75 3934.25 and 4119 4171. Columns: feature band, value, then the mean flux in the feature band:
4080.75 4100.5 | 0.10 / 24.1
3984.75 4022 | -0.08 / 27.5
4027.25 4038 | -0.07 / 27.5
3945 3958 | -0.06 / 26.3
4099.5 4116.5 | 0.23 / 21.4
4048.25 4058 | -0.05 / 27.2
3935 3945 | -0.05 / 26.1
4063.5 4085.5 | -0.02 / 26.7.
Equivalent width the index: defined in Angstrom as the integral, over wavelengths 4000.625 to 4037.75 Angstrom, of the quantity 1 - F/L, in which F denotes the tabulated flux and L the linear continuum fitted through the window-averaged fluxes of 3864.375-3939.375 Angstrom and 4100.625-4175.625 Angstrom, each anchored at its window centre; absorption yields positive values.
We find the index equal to -3.03 Angstrom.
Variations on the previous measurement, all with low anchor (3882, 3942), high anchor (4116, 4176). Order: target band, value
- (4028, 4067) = -1.8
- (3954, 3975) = 2.7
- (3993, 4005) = -1.1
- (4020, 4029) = -0.5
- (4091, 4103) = 2.9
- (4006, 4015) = -0.7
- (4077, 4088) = 0.0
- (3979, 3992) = -0.8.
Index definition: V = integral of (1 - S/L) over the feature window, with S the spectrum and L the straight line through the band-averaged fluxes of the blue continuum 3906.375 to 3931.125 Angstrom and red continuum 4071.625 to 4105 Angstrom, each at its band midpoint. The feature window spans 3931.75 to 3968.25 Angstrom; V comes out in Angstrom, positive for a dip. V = 2.94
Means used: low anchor 27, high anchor 23.7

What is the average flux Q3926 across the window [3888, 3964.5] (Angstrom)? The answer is 25.1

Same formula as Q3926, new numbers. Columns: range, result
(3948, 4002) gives 24.7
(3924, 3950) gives 24.4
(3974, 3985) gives 25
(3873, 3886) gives 25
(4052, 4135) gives 25.1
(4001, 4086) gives 27.1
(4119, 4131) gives 26.9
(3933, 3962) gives 25.1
